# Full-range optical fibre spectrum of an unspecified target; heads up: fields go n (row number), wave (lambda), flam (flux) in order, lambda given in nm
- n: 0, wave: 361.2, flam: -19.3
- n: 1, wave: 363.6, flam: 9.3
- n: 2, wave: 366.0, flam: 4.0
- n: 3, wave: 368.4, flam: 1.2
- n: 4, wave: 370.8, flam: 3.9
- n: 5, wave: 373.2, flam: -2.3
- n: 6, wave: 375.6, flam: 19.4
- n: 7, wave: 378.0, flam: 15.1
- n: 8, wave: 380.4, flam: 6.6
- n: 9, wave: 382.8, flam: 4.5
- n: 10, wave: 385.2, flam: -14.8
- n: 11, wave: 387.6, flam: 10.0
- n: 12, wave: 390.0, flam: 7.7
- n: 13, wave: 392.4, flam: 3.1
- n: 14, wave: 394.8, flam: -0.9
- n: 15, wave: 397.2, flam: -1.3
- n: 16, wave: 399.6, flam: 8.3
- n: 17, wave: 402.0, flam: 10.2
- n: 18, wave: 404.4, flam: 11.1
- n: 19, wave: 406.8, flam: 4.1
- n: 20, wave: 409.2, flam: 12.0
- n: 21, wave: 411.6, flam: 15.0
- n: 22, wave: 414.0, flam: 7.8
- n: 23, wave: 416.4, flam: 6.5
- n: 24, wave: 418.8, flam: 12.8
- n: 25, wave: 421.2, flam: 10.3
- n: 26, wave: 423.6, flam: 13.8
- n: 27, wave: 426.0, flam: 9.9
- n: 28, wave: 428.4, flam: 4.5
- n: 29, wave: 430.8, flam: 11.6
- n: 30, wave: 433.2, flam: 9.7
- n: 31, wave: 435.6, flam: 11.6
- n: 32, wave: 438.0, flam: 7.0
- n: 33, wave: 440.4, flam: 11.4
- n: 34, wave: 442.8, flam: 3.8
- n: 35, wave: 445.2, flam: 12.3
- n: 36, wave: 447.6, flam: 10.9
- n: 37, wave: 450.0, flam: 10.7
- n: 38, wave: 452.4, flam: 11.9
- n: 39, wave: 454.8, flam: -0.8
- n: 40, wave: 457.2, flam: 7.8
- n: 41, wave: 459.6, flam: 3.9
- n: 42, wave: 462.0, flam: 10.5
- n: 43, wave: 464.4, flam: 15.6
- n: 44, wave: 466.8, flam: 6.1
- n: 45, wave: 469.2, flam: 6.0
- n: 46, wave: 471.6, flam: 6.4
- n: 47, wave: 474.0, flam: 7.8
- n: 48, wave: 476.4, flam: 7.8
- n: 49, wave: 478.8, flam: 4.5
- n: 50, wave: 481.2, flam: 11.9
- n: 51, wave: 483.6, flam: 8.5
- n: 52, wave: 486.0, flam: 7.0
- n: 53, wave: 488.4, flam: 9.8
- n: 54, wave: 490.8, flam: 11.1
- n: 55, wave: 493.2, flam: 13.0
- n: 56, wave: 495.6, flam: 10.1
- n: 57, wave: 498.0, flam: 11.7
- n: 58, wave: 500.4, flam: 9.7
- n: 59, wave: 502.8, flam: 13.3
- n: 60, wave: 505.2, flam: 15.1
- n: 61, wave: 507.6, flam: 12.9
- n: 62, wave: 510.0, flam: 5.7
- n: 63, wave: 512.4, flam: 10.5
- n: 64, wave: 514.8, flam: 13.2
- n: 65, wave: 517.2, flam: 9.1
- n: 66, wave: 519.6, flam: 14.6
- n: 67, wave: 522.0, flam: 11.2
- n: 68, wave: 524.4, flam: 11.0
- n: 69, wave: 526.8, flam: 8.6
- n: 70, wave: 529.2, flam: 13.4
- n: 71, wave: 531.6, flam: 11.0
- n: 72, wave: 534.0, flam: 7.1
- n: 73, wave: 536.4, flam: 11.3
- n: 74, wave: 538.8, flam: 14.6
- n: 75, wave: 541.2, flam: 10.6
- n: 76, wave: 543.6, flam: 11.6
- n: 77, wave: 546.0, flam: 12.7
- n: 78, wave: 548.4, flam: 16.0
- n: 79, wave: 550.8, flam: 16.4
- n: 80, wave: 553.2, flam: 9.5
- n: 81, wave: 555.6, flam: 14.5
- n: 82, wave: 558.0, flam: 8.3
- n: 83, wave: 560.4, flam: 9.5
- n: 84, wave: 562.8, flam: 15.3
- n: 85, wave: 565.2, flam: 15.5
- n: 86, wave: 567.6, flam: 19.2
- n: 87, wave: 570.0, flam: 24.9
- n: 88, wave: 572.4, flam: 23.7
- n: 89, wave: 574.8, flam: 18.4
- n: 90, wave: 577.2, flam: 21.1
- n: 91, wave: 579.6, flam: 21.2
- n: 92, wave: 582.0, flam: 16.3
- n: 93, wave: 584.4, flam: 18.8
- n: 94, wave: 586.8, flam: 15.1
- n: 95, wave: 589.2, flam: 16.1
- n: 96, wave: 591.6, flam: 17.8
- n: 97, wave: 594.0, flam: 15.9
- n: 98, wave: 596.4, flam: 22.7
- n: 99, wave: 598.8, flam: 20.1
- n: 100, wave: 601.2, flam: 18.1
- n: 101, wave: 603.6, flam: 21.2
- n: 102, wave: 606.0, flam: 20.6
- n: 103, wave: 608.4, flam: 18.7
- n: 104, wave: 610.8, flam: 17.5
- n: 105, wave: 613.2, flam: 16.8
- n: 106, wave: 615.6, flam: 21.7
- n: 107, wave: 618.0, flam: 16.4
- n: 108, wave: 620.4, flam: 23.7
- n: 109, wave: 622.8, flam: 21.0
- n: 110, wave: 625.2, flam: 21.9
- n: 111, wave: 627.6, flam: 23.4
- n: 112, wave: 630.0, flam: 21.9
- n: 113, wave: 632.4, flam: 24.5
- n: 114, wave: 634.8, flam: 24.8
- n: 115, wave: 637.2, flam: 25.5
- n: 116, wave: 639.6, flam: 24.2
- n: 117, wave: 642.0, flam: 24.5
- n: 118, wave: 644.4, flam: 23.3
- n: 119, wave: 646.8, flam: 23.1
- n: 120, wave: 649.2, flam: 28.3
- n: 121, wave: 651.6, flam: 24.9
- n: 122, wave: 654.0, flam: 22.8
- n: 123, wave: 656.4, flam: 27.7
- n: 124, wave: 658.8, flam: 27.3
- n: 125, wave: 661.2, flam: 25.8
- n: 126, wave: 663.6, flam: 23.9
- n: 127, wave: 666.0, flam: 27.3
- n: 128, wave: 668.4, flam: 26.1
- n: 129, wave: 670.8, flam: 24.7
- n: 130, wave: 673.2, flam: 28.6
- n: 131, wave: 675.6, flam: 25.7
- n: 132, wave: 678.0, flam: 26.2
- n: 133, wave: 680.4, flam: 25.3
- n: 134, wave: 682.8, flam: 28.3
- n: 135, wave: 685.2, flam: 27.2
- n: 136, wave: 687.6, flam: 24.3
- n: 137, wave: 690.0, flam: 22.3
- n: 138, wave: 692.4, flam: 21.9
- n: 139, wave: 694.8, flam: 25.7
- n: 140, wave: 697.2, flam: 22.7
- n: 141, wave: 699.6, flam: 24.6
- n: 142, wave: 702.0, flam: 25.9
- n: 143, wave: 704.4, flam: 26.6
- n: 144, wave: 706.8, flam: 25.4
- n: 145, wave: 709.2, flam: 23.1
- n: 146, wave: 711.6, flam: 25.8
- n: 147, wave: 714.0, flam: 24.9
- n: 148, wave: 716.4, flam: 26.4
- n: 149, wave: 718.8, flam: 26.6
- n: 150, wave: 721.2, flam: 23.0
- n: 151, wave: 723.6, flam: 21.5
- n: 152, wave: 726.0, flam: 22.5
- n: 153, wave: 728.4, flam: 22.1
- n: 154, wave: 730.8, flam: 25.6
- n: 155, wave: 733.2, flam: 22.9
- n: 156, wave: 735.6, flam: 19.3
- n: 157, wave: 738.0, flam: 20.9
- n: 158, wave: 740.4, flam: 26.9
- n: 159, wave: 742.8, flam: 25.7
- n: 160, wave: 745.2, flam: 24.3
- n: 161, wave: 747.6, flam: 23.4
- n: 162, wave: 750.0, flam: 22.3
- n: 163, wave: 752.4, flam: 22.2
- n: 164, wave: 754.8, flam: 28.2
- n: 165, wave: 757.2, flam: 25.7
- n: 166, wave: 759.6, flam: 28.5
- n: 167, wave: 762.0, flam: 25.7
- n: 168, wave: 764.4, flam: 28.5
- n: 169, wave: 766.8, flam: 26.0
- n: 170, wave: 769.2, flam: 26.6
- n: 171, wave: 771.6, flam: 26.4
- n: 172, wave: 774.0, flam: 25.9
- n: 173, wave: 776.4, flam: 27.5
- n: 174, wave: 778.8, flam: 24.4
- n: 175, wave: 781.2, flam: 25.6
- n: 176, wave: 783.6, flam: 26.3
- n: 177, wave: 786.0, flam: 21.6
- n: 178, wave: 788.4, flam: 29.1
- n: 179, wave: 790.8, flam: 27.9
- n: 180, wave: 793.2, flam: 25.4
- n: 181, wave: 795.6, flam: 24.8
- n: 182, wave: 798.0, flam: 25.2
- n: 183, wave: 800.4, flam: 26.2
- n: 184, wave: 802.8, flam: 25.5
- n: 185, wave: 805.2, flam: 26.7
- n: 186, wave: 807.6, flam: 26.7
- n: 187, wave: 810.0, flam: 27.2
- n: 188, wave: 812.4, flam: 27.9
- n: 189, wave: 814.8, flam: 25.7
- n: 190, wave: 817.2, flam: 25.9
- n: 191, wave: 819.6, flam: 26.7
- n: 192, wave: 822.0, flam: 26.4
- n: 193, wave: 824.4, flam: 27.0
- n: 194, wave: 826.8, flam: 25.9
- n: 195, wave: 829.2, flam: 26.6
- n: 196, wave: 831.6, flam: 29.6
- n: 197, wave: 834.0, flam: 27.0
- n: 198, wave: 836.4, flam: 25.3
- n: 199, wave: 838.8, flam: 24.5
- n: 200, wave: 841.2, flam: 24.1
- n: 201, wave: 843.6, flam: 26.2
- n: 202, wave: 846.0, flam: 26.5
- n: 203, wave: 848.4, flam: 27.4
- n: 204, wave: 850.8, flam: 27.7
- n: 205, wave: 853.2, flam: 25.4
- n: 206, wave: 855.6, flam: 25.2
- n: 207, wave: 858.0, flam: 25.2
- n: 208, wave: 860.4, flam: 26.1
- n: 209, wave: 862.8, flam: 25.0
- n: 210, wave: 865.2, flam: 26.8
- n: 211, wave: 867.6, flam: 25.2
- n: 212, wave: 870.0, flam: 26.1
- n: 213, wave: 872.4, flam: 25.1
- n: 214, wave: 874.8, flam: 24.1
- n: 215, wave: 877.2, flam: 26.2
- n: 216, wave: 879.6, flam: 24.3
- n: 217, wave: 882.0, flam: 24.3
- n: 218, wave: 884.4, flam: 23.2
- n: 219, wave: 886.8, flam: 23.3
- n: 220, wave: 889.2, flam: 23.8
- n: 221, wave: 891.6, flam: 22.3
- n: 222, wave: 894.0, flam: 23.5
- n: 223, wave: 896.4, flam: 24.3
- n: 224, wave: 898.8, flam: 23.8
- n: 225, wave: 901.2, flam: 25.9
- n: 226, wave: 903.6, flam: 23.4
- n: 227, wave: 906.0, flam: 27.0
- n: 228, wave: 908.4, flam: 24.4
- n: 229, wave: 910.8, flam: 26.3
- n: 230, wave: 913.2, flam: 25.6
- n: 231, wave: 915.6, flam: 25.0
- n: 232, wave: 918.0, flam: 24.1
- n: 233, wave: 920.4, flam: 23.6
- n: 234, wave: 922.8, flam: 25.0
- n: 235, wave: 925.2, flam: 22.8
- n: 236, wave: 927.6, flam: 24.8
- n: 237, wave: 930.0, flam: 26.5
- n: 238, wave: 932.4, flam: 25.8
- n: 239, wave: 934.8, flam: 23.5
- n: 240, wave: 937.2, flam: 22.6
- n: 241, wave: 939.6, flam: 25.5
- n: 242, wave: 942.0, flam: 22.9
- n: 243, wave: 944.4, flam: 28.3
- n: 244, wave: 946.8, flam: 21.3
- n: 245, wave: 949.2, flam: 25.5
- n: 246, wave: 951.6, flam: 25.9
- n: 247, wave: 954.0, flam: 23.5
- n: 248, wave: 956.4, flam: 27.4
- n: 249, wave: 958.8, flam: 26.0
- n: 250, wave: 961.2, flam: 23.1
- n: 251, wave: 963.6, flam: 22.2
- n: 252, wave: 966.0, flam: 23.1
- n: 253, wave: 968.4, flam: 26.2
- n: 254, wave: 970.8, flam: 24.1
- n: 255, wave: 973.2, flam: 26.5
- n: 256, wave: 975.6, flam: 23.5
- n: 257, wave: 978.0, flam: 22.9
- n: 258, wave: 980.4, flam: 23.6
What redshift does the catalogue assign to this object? 0.42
